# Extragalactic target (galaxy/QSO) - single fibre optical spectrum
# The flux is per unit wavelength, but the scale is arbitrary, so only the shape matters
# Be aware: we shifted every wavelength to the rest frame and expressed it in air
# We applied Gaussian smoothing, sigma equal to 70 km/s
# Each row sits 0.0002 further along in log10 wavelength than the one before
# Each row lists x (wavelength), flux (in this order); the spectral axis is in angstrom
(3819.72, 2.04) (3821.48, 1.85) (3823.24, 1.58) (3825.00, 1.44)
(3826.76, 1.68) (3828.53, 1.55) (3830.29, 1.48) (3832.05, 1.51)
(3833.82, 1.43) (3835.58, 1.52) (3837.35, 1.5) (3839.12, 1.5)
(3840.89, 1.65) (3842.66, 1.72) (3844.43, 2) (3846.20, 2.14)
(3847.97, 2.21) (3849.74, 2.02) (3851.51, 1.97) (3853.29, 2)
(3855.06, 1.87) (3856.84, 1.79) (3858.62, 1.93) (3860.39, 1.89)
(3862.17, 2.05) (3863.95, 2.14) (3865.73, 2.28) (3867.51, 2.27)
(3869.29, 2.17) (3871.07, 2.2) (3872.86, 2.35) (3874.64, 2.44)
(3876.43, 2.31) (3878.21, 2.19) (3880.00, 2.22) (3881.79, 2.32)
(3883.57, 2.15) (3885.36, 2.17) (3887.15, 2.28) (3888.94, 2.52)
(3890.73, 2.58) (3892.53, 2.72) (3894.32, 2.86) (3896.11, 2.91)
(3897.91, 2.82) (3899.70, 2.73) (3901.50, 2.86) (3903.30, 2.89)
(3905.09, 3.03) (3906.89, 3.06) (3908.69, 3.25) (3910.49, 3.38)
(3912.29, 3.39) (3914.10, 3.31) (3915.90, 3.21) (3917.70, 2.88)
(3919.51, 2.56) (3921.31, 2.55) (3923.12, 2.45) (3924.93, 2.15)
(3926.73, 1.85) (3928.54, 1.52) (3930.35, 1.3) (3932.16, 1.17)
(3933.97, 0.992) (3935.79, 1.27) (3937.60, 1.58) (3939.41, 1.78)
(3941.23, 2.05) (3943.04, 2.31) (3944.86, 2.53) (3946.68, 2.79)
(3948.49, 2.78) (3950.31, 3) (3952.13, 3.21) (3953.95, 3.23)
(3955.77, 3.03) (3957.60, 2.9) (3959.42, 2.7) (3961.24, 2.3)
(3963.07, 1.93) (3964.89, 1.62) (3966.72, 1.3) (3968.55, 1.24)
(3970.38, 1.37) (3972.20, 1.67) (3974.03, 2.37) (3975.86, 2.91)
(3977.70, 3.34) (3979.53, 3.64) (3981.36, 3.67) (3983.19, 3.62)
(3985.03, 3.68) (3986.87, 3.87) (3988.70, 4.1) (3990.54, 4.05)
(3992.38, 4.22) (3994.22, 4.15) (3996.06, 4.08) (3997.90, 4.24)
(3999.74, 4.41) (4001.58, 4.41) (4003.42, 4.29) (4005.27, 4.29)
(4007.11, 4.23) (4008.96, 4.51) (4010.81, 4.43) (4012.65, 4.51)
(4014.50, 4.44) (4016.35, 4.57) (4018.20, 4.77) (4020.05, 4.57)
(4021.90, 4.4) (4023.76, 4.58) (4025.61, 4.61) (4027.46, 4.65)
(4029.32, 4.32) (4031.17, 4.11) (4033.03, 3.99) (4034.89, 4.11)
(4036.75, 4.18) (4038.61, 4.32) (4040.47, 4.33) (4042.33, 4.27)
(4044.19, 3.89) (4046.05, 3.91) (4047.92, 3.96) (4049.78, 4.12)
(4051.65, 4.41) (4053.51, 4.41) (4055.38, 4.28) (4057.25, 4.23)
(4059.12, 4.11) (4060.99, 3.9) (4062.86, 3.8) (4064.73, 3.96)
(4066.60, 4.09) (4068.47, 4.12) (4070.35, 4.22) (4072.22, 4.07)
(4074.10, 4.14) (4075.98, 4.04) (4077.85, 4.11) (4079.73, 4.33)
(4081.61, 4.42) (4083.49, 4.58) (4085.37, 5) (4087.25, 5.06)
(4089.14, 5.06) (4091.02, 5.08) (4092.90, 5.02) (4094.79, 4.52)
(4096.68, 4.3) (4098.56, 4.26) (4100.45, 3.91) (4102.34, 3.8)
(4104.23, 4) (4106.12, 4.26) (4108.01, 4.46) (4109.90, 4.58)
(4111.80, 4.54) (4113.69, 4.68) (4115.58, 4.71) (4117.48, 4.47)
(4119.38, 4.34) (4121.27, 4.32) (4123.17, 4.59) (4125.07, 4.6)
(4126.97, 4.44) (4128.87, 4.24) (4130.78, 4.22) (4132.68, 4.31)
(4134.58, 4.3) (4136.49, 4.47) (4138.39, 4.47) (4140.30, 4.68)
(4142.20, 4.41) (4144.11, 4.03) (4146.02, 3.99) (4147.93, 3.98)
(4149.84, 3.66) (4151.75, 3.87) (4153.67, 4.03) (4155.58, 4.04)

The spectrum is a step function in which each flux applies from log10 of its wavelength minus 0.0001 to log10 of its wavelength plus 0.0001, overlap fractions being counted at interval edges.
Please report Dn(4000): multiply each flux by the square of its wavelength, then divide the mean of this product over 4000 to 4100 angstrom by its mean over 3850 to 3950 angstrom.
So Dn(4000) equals 1.99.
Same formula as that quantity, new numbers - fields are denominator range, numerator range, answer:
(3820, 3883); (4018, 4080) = 2.41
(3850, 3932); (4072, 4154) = 2.01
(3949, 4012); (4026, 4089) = 1.33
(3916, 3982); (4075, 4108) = 2.09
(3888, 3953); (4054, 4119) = 1.89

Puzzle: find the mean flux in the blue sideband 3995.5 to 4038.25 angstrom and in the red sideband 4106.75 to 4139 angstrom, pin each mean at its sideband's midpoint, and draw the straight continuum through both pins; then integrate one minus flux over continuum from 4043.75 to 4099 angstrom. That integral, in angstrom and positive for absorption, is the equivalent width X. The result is 1.2 angstrom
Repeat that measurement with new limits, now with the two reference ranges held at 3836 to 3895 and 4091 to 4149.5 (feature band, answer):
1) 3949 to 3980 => 5.7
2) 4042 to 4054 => -1.3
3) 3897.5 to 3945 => 3.5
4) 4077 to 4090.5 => -2.1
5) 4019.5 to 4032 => -3.3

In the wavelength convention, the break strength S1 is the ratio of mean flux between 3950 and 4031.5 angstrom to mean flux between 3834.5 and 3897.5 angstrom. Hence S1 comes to 1.7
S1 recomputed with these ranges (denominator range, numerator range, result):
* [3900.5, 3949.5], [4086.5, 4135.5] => 1.86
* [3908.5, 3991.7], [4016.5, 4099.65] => 1.69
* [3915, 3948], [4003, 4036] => 2.14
